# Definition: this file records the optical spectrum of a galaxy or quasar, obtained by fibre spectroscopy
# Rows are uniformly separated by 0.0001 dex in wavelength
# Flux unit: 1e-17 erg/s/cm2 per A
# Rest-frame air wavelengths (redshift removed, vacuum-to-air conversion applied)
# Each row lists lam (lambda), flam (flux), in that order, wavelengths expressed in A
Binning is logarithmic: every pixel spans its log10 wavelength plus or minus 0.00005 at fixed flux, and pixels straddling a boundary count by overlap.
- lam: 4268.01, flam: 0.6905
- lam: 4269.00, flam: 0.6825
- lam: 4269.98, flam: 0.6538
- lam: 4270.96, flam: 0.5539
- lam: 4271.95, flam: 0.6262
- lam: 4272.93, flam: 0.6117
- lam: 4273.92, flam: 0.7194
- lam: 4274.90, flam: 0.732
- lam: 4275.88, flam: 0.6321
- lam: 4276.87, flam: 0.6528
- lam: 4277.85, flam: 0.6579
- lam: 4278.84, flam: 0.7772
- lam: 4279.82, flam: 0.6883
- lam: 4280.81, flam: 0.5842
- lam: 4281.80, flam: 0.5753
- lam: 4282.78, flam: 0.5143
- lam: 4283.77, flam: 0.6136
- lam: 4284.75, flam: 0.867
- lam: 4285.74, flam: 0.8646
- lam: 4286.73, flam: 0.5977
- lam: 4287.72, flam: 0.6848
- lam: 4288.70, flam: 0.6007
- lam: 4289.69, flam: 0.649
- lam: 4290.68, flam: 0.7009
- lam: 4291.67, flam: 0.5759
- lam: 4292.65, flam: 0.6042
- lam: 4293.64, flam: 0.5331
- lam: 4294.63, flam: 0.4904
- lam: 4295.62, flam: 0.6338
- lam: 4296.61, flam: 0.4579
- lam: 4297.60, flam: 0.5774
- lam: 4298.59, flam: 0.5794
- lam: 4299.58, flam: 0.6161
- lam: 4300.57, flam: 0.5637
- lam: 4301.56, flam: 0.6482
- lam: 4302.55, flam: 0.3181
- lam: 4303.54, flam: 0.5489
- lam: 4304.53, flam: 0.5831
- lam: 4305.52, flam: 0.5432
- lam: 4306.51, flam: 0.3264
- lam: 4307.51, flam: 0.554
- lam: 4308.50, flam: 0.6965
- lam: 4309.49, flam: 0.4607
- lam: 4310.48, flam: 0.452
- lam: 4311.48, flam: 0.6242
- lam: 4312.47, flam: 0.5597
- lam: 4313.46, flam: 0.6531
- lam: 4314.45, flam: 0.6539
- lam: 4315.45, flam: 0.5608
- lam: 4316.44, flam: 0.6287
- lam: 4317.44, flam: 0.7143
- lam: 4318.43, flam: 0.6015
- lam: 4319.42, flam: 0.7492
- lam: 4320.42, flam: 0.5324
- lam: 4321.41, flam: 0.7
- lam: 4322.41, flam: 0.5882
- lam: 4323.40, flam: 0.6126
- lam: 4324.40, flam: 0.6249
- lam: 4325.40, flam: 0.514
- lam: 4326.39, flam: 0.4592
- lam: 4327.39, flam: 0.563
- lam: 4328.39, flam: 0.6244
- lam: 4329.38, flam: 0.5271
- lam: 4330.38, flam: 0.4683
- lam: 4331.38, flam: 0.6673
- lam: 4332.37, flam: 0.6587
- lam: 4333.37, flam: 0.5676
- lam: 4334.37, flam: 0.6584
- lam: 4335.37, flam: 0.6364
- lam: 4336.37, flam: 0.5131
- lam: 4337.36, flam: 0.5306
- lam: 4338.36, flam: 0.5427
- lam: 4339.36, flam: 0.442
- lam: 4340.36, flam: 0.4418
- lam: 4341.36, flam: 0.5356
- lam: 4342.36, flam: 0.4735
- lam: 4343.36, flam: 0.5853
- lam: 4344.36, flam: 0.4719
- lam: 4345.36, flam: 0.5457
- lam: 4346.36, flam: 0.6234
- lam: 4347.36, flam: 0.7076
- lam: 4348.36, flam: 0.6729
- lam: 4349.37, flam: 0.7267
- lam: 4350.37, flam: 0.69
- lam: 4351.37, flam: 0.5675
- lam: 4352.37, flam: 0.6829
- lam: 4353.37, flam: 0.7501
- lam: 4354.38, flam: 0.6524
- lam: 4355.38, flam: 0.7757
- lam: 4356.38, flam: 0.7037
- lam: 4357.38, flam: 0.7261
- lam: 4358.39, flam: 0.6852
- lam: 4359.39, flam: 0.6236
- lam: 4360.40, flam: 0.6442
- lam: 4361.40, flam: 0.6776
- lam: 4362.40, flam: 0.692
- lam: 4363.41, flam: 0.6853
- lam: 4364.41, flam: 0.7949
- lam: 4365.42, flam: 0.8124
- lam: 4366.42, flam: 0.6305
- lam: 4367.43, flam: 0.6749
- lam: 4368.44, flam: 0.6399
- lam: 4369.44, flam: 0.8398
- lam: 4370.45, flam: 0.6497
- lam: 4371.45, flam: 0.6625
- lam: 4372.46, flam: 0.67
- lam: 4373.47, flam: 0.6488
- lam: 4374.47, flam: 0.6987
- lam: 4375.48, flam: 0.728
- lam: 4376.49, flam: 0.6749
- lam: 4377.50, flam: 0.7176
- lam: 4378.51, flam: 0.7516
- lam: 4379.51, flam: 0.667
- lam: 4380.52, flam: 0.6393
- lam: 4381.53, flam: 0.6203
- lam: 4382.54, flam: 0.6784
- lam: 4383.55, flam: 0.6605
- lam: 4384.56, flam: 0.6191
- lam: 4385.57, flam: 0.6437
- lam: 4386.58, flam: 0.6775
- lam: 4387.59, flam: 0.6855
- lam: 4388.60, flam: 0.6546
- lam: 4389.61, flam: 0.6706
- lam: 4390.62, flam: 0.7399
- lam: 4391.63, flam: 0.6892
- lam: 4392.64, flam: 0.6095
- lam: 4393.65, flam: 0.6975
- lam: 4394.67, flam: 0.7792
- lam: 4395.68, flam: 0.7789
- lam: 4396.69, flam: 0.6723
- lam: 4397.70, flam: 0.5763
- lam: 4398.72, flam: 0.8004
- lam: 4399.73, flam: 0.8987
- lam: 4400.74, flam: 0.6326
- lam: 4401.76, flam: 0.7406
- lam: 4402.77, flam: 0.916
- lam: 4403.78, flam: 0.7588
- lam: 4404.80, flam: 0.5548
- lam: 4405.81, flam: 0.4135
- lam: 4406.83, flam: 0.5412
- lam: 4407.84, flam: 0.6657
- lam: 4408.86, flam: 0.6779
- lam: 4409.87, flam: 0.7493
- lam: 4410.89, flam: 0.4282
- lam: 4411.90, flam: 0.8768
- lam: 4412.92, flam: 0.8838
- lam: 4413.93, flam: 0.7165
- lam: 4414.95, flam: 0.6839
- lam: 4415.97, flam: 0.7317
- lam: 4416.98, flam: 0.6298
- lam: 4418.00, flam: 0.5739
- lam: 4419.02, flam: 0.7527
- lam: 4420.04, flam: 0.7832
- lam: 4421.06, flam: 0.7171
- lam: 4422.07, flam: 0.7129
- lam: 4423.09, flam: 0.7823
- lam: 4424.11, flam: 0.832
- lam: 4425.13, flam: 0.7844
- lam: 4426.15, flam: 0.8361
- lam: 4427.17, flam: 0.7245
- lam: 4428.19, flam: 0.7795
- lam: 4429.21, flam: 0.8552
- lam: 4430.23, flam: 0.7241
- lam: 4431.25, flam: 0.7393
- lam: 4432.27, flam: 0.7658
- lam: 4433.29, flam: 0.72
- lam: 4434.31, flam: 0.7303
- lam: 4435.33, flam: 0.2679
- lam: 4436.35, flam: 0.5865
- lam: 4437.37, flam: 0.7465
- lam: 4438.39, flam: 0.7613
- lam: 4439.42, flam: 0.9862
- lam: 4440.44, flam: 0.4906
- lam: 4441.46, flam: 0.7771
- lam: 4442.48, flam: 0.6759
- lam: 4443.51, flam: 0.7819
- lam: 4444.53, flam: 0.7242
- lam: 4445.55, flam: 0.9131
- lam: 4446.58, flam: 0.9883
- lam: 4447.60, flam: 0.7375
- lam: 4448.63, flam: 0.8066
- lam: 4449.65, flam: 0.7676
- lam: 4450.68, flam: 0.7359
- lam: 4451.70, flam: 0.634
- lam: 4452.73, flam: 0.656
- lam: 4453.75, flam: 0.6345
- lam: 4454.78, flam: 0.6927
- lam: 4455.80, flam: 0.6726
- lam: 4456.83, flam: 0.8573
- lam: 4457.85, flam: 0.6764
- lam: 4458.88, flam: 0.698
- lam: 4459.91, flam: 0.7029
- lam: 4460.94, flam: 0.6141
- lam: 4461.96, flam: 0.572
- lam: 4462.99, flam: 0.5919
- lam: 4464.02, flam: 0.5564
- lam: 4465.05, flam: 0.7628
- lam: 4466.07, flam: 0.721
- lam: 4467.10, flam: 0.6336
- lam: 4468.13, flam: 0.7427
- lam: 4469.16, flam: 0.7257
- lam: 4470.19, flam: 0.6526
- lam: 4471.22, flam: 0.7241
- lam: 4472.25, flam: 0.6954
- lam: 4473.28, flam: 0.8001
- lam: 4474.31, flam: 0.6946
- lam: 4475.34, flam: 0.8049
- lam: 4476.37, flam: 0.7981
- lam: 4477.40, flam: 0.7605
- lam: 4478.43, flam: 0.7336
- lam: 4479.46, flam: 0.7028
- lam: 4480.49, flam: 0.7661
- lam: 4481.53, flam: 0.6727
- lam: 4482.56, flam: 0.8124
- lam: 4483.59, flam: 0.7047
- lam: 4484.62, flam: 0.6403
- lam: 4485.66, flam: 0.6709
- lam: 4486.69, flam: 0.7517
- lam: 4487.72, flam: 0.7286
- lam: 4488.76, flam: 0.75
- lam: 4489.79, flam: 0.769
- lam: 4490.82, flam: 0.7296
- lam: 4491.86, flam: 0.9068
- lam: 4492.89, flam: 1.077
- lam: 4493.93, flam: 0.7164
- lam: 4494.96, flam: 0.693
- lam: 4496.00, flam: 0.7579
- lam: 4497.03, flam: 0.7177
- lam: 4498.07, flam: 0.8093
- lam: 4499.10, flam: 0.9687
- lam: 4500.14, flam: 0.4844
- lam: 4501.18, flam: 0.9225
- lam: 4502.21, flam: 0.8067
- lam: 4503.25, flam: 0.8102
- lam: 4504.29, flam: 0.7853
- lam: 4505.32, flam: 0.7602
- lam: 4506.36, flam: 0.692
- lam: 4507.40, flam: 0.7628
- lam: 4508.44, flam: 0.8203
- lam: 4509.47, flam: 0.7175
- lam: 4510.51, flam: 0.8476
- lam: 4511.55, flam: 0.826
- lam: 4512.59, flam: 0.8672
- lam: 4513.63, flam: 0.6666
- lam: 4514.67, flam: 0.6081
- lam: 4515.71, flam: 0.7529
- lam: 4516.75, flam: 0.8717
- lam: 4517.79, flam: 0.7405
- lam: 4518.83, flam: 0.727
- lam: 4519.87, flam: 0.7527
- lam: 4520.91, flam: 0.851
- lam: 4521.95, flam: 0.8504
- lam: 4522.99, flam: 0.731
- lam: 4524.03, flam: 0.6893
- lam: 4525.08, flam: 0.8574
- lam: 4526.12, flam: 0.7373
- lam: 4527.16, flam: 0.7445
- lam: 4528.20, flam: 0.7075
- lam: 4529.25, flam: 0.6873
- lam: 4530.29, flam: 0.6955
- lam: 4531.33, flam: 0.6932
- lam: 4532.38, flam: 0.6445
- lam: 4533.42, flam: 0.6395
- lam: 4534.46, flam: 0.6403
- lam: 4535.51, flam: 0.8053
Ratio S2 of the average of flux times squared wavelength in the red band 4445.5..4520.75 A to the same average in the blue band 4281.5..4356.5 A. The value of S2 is 1.35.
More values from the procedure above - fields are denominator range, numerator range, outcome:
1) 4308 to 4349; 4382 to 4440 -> 1.26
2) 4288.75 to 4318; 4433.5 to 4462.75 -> 1.33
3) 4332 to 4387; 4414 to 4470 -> 1.15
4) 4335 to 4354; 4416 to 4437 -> 1.27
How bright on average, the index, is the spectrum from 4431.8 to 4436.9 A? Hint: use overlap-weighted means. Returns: 0.615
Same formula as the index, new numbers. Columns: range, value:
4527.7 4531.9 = 0.694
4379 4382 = 0.644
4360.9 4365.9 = 0.732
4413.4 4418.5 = 0.669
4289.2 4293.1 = 0.633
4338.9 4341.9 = 0.473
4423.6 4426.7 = 0.815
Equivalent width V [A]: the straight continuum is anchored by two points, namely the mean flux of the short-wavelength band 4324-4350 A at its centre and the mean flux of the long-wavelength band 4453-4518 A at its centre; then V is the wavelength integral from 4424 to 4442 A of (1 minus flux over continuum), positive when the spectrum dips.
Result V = -1.2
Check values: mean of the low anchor 0.569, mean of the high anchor 0.74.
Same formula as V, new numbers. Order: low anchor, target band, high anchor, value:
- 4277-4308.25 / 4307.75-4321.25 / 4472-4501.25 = 0.20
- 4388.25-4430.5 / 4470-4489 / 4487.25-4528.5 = 0.69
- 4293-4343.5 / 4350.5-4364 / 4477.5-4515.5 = -1.67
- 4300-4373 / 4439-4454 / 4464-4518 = -0.87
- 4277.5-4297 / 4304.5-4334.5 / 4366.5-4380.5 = 3.26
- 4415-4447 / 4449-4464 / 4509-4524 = 1.41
